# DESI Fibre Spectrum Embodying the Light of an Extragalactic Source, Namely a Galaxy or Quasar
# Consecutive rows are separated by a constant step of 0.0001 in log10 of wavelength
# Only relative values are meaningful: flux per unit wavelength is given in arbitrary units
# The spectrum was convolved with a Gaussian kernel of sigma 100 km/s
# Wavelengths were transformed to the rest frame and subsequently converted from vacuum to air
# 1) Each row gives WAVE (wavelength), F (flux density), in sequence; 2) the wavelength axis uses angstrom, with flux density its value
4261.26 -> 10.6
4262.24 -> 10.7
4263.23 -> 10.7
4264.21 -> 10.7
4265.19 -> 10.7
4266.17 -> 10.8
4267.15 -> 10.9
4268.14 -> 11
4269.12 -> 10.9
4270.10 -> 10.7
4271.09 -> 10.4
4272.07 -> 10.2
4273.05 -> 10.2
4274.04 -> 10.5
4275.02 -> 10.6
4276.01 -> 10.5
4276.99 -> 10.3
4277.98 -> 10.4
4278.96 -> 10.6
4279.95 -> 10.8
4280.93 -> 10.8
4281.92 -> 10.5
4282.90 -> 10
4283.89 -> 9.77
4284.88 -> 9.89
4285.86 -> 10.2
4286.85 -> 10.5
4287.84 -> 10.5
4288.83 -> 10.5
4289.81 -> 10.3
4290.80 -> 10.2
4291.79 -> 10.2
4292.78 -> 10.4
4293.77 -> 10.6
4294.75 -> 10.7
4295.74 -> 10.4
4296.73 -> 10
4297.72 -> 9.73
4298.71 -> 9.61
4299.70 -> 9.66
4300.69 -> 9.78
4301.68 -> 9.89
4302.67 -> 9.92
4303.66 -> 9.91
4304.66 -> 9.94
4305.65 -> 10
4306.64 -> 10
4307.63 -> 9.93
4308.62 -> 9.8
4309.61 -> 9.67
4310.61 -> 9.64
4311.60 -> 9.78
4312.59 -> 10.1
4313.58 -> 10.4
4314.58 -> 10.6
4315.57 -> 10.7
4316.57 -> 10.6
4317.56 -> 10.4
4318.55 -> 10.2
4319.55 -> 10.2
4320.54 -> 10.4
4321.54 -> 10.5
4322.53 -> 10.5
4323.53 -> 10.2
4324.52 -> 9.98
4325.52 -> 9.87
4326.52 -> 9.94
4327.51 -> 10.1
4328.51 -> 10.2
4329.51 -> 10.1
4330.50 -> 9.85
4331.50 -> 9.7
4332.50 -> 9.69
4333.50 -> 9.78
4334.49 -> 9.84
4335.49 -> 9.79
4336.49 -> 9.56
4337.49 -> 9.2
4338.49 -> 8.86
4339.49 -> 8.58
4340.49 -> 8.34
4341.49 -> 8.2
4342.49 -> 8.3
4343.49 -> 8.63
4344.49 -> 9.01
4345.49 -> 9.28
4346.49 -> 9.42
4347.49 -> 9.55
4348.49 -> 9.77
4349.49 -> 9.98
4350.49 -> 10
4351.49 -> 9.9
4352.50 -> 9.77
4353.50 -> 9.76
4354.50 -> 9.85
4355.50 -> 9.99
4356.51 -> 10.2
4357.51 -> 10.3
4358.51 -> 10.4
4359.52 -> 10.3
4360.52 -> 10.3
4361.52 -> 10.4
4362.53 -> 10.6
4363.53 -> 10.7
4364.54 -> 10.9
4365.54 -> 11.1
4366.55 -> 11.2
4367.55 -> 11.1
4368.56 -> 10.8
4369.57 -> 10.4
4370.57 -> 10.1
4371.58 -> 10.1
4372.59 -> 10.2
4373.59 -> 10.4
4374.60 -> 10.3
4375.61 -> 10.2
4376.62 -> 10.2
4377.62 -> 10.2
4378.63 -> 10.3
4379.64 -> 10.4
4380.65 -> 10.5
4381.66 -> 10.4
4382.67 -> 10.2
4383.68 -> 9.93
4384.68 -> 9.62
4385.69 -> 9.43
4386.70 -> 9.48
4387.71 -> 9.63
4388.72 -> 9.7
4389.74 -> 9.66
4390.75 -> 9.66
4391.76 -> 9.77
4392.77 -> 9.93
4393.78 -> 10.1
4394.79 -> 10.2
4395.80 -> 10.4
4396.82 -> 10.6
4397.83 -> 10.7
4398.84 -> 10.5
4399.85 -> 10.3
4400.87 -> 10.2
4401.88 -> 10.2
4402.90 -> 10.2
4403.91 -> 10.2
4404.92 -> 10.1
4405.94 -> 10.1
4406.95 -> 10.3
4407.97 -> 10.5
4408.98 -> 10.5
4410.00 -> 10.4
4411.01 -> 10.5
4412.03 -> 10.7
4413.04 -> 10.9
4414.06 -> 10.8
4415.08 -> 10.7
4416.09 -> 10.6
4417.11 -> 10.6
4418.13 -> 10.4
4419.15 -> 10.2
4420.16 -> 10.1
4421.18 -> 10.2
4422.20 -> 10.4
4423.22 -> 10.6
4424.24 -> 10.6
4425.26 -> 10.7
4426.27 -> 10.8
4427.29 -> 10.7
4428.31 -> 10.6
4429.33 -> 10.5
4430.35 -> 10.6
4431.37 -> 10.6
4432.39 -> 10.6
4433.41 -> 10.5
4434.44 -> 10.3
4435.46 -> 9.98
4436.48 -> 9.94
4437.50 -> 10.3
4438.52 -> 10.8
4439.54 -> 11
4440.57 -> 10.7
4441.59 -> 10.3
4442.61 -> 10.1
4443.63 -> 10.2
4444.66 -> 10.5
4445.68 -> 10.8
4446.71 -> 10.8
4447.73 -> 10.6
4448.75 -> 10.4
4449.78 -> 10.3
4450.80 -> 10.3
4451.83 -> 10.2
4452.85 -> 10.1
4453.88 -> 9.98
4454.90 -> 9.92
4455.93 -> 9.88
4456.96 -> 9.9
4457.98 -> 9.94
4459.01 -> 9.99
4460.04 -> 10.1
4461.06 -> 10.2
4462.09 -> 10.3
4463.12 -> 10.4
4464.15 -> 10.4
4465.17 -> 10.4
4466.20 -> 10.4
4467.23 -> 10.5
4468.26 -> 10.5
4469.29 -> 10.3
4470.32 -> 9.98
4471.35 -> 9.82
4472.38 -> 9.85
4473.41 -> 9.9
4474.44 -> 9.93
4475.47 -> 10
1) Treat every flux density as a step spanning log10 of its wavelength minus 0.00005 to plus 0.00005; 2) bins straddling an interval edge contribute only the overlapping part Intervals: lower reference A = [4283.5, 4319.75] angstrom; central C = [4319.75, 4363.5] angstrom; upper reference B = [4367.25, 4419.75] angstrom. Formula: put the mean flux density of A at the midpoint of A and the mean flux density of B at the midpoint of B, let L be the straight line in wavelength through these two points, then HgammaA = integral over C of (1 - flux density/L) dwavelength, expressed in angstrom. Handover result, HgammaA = 1.8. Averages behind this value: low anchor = 10.1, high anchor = 10.3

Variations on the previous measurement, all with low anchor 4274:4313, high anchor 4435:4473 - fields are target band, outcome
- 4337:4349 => 1.5 angstrom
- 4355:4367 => -0.4 angstrom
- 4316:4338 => 0.3 angstrom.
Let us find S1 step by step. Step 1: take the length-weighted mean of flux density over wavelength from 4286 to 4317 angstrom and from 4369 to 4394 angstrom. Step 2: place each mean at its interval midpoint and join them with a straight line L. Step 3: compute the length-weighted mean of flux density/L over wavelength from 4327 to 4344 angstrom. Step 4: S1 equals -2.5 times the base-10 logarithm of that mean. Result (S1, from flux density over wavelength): 0.08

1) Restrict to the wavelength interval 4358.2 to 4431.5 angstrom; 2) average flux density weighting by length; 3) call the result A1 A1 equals 10.4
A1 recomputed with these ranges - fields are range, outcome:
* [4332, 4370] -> 9.84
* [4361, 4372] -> 10.7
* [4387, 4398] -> 10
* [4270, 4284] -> 10.4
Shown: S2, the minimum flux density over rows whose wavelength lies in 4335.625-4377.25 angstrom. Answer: 8.2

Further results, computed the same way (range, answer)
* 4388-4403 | 9.66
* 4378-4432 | 9.43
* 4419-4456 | 9.88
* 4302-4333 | 9.64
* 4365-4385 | 9.62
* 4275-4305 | 9.61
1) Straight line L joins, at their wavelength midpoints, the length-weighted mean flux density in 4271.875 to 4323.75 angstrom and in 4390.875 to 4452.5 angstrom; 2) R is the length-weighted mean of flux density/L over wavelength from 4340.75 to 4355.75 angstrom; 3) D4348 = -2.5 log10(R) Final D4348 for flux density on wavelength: 0.10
